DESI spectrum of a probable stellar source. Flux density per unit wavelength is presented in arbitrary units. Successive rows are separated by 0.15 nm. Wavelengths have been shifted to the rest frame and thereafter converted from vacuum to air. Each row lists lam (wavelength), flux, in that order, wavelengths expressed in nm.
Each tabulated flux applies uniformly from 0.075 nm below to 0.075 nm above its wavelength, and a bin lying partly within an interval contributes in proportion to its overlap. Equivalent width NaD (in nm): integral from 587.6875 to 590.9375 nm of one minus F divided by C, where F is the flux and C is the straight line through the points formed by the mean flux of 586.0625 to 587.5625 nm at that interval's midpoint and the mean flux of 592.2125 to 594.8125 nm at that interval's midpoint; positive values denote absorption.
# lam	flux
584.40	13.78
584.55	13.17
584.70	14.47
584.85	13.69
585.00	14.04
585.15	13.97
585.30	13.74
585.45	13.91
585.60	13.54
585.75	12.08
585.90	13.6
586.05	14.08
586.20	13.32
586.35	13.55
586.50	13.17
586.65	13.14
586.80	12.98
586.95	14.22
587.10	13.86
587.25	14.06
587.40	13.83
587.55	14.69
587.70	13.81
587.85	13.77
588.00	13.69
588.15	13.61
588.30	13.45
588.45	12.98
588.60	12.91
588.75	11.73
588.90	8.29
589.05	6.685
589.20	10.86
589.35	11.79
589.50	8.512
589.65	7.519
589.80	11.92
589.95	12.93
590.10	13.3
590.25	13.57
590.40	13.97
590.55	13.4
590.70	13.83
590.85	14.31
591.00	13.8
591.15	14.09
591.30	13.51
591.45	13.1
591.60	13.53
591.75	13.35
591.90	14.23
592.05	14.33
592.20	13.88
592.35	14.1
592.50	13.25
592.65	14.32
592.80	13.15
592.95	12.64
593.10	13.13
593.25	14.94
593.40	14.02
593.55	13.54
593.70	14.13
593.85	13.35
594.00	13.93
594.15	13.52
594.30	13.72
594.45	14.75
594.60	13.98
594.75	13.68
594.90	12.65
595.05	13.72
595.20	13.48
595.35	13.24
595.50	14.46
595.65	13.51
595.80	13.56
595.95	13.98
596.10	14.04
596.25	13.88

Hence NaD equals 0.38 nm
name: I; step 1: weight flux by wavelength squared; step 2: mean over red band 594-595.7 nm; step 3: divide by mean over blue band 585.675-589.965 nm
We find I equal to 1.13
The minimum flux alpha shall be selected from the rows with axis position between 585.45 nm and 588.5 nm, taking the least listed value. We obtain 12.08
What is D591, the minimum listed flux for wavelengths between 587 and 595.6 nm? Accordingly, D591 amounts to 6.685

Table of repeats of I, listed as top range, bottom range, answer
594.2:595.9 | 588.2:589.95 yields 1.30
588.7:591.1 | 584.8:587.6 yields 0.87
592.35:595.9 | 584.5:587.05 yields 1.04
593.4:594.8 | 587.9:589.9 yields 1.27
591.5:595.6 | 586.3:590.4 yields 1.13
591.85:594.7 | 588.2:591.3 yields 1.16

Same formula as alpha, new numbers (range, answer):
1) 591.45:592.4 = 13.1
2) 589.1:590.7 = 7.519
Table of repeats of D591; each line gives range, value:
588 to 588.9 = 8.29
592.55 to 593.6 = 12.64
